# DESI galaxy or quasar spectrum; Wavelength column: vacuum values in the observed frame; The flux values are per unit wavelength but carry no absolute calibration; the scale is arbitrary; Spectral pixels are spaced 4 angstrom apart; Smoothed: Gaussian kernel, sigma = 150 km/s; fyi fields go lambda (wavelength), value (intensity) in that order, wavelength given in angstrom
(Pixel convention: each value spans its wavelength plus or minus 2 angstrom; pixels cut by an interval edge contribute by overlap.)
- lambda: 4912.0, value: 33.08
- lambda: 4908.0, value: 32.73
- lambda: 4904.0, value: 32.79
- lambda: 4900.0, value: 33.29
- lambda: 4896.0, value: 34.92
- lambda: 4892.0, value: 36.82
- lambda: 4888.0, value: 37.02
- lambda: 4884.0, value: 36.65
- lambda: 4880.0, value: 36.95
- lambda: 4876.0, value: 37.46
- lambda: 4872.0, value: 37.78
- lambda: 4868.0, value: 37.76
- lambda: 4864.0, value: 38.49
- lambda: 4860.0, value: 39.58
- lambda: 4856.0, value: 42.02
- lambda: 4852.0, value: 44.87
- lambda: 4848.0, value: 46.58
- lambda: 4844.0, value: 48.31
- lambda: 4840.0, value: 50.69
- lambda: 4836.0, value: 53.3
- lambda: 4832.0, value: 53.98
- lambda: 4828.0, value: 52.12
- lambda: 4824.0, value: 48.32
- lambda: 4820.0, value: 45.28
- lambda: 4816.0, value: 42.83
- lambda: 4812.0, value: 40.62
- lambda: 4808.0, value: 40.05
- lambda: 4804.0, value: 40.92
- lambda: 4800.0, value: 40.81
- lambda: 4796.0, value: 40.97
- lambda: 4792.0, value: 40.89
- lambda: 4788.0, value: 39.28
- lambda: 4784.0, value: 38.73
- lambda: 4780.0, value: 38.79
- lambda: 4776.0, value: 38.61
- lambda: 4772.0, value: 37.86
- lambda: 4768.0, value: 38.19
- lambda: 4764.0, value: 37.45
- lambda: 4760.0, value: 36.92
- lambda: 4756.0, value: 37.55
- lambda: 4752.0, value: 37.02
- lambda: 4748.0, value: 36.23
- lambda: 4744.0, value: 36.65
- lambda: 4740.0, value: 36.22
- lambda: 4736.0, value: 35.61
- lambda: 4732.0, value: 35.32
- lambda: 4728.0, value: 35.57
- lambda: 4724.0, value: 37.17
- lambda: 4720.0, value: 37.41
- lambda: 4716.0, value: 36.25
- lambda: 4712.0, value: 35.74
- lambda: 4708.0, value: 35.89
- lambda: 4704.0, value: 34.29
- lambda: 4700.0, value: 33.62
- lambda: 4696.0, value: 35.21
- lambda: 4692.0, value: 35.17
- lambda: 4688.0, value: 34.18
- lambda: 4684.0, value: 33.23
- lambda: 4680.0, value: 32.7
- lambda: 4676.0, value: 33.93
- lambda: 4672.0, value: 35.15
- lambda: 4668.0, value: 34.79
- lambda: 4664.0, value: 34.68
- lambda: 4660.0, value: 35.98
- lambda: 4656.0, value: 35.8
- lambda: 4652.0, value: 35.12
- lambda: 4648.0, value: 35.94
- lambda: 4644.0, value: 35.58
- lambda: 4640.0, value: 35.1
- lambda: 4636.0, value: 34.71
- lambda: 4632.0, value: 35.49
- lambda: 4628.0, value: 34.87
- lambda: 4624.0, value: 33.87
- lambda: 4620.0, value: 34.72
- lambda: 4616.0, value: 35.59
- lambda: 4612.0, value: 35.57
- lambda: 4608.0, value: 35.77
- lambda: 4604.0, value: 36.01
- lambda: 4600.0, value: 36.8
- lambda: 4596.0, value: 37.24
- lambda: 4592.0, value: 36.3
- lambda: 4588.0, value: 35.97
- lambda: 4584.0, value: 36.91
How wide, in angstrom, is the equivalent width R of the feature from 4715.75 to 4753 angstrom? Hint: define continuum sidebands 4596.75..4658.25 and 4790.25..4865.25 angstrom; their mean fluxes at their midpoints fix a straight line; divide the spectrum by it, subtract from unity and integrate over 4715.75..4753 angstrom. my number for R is 3.8 angstrom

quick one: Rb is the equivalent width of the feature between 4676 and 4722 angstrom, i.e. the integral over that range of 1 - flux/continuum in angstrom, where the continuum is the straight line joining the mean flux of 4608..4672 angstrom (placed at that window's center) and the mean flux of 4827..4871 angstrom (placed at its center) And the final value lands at 4.1 angstrom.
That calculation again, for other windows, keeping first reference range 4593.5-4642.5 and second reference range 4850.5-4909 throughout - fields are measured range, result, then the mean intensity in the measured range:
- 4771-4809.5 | -3.21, 39.7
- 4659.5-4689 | 1.33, 34.3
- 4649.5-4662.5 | 0.05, 35.6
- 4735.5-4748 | 0.04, 36.2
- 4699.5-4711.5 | 0.41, 34.9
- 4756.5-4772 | -0.46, 37.6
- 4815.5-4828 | -3.38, 46.9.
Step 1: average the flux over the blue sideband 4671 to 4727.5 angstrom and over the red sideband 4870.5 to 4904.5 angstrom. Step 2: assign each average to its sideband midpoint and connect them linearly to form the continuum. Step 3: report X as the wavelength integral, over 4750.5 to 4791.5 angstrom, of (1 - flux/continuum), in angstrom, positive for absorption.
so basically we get -3.2 angstrom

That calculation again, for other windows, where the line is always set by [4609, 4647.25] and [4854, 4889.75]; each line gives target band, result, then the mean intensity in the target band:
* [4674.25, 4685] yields 0.75 angstrom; 33.3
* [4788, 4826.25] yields -4.94 angstrom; 42.2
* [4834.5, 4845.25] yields -3.71 angstrom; 50.8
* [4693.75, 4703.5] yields 0.43 angstrom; 34.4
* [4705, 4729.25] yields -0.03 angstrom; 36.3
